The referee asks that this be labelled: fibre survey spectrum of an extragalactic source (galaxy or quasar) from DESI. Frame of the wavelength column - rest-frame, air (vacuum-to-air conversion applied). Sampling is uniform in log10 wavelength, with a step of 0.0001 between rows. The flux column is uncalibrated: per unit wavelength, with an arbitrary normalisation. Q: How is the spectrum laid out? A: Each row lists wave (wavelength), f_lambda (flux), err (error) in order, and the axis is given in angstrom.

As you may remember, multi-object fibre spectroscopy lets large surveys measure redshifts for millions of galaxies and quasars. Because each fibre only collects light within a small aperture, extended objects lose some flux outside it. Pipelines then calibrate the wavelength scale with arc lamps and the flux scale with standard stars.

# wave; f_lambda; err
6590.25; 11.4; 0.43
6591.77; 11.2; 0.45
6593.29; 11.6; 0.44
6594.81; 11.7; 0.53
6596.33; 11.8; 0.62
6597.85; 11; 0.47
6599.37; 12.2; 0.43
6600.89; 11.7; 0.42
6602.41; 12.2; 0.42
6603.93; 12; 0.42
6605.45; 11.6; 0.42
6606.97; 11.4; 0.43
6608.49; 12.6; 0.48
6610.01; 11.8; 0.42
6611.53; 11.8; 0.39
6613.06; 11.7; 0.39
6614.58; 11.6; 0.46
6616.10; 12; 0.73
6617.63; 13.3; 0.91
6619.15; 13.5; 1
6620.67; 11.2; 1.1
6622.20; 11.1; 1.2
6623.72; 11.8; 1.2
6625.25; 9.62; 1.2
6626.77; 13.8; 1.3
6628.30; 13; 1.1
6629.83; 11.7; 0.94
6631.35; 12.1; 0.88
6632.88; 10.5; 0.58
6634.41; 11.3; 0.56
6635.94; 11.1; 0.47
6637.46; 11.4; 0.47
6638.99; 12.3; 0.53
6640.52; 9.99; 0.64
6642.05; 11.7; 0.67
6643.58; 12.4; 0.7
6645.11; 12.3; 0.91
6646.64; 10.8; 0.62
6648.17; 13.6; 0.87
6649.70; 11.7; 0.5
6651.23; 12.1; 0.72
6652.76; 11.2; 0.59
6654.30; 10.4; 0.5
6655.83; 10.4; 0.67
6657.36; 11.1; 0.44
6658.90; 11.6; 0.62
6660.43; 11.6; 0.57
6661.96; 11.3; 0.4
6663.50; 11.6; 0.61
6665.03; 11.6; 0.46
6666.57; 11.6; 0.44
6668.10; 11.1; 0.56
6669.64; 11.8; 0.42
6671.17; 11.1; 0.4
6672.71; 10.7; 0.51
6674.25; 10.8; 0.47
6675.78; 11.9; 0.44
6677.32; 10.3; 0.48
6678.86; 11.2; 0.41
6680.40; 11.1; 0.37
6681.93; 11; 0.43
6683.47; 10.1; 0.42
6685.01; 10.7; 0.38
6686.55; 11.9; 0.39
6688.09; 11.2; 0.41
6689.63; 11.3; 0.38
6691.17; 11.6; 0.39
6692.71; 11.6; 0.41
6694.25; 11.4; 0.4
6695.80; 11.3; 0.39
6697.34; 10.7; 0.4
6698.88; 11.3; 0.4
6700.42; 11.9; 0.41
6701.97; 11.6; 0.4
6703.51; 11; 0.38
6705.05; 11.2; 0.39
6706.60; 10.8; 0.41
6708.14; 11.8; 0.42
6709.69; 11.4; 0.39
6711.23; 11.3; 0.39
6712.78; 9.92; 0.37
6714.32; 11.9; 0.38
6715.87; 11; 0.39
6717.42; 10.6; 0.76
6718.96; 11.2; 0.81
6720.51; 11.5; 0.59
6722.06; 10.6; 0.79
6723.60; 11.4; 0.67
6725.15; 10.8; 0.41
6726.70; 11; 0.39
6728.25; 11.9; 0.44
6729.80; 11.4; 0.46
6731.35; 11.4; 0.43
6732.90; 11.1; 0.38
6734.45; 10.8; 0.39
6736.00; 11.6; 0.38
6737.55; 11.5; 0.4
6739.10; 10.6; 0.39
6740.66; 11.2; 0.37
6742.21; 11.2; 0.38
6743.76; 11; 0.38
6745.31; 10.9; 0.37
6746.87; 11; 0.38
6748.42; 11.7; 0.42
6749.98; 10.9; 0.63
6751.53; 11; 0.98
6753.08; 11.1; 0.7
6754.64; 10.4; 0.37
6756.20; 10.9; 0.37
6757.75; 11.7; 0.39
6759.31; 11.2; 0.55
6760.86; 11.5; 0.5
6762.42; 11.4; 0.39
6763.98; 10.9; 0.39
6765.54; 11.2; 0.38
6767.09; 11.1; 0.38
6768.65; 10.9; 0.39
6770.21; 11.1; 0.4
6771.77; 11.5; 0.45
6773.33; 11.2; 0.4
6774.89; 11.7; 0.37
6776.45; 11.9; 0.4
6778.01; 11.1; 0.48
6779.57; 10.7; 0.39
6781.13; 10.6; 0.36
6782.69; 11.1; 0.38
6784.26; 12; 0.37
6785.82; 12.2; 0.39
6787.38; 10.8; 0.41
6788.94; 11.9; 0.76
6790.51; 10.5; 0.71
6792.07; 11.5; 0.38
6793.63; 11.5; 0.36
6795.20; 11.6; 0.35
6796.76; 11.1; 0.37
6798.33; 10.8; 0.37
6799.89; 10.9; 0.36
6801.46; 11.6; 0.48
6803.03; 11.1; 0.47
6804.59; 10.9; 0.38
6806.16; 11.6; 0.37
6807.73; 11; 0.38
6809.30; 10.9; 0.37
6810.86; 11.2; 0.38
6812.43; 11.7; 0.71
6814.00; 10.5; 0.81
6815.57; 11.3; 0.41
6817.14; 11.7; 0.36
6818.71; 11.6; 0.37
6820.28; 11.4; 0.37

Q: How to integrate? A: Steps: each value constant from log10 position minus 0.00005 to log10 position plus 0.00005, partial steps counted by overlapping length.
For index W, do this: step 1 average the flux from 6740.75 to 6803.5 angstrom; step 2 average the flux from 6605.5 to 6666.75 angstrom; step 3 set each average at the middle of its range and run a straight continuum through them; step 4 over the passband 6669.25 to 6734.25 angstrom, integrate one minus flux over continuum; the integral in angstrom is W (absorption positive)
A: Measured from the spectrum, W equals 1.6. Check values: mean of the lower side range 11.7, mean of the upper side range 11.2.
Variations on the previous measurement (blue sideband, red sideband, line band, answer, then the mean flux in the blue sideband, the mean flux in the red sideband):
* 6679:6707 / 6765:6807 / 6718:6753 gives 0.2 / 11.2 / 11.3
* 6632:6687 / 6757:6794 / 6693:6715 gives 0.1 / 11.3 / 11.3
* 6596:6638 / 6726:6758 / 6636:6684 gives 1.0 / 11.8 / 11.1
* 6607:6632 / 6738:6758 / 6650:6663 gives 0.6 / 12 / 11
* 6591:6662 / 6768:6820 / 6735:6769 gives 0.7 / 11.7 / 11.3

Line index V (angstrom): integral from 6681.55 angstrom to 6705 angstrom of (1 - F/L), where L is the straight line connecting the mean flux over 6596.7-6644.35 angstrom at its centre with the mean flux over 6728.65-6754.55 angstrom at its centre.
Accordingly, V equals 0.3 angstrom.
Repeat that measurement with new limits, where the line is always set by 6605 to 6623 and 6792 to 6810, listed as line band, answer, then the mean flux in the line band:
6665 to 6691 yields 1.27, 11.1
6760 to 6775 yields 0.14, 11.2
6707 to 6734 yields 0.82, 11.2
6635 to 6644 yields 0.32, 11.4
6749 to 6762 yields 0.32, 11.1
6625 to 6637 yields 0.19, 11.7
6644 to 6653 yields -0.14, 12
